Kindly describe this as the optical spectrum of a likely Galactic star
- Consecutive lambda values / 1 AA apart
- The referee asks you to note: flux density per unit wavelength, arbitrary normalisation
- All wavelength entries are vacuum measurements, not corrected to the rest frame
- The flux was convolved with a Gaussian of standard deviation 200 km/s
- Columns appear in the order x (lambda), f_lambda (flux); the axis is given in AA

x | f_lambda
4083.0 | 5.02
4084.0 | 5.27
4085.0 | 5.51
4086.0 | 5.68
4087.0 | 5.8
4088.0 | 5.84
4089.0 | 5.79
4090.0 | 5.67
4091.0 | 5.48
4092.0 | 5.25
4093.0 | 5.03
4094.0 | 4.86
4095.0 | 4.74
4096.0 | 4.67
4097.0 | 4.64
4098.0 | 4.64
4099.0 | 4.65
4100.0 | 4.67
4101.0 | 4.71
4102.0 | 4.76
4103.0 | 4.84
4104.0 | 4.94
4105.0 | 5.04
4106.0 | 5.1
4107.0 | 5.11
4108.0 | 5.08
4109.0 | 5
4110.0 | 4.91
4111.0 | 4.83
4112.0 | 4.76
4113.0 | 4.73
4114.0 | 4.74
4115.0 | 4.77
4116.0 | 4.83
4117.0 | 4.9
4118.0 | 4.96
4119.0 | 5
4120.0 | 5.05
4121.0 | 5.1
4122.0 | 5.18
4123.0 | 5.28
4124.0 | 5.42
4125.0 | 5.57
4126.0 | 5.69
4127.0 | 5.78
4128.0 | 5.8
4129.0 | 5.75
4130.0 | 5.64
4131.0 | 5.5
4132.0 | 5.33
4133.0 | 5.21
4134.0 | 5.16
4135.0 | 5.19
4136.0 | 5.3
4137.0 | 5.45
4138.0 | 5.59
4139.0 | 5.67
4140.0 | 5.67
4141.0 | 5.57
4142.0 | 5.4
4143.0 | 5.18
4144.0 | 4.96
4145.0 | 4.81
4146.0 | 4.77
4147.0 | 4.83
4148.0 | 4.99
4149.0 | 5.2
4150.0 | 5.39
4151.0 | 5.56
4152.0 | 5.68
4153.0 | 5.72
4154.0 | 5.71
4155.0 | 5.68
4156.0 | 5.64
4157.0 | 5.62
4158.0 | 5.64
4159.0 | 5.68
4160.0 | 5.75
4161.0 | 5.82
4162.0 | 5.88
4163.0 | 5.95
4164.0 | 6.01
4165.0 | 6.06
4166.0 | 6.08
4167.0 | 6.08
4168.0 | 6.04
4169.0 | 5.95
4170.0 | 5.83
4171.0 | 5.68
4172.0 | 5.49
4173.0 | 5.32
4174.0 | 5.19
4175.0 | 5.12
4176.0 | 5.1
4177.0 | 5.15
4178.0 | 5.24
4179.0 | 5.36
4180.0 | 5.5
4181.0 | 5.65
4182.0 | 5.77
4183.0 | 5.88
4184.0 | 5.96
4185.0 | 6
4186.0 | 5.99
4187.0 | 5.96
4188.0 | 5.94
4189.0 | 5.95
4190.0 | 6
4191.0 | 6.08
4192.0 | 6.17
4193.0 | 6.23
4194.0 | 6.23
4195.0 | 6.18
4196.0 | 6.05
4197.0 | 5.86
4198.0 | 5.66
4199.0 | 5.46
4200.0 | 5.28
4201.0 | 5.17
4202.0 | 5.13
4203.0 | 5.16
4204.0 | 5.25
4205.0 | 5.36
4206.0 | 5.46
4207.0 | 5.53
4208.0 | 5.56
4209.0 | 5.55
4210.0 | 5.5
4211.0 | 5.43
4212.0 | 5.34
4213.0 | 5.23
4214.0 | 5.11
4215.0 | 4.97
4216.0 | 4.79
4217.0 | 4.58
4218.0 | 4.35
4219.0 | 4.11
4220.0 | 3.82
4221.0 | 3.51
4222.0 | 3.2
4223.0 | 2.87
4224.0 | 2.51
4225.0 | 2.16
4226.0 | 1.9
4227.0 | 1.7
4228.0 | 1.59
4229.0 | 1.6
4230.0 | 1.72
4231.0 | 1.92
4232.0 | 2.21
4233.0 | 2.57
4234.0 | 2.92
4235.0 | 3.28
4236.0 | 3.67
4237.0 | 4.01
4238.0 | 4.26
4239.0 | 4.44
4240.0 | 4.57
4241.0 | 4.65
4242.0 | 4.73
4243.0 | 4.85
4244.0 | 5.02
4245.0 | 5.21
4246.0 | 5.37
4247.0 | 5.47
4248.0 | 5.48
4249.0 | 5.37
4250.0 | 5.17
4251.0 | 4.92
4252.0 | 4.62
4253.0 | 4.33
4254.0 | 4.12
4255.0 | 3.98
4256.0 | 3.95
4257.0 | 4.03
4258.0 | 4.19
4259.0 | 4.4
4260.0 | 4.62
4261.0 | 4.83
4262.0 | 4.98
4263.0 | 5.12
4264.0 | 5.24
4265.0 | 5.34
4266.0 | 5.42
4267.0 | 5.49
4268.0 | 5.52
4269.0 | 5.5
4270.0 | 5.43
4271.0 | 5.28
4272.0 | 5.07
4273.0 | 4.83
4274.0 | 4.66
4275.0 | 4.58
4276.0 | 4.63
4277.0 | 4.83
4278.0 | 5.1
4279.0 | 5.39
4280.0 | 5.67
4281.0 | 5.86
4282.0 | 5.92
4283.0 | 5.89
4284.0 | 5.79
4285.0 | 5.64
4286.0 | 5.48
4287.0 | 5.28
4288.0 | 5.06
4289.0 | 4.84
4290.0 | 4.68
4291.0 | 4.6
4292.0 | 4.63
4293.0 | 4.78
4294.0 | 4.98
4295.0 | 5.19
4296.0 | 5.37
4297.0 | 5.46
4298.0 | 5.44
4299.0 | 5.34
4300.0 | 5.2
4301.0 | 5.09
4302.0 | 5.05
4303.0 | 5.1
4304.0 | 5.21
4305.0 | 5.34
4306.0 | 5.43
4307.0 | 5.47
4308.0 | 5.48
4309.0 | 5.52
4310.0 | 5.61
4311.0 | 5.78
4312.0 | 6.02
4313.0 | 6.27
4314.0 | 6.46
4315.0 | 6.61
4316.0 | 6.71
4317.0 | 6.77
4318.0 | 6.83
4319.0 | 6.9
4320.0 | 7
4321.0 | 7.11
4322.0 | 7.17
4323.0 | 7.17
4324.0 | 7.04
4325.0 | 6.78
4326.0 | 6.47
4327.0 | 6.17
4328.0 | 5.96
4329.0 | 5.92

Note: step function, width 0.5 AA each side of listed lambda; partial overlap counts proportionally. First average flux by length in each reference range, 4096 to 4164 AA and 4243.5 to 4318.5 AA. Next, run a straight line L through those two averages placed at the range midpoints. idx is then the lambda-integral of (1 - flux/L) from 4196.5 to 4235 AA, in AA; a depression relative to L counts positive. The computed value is 8.4 AA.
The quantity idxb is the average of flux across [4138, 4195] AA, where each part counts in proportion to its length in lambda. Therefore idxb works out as 5.64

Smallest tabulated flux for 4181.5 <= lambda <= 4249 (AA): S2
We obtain 1.59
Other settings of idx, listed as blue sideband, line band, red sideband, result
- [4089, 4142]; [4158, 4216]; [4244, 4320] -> -4.9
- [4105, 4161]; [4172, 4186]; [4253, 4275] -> -1.0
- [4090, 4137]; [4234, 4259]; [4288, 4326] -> 4.7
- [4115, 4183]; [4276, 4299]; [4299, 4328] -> 2.9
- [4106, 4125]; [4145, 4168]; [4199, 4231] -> -4.8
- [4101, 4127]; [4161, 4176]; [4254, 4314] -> -2.0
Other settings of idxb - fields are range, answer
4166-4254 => 4.81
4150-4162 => 5.68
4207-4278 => 4.33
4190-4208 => 5.67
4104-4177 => 5.38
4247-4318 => 5.23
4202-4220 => 5.1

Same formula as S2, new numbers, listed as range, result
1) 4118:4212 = 4.77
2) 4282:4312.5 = 4.6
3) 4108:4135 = 4.73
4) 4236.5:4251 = 4.01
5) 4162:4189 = 5.1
